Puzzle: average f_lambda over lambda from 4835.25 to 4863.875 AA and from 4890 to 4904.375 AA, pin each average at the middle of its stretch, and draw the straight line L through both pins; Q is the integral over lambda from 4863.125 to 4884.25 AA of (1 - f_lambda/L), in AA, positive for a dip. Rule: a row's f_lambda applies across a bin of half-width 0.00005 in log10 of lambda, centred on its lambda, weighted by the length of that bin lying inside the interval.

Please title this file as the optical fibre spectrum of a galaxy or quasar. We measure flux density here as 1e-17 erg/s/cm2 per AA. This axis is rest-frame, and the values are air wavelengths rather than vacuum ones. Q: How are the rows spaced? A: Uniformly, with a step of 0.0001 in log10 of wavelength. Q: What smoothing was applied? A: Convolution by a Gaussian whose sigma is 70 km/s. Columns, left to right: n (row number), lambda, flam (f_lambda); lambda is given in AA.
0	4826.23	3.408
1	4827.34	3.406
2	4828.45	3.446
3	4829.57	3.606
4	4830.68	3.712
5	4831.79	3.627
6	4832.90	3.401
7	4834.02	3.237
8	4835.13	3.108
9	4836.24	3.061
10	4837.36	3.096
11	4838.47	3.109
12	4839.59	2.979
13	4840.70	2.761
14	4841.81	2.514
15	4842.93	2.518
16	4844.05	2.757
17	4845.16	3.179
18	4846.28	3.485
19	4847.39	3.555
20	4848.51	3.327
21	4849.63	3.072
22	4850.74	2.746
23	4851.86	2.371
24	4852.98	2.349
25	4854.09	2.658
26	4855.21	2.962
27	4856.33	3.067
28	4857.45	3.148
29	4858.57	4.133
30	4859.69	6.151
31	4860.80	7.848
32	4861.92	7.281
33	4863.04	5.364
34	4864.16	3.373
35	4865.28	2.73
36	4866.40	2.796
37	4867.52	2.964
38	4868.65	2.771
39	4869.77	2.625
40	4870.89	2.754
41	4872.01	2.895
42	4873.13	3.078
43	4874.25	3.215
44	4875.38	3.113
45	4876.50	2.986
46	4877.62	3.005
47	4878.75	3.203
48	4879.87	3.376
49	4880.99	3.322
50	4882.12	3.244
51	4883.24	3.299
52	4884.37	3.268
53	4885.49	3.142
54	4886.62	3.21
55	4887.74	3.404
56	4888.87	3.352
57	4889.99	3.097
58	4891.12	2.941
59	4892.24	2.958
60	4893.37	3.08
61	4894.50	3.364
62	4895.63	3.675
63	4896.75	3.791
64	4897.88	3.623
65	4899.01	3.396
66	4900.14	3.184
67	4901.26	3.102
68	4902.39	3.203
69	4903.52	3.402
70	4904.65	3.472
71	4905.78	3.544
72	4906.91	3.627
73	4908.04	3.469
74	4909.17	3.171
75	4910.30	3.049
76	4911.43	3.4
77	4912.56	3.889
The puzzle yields 2.1 AA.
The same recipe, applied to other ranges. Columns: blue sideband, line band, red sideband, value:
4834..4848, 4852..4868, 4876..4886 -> -4.7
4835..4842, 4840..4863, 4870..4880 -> -4.9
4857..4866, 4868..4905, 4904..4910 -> 8.1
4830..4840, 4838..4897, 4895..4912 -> -0.2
